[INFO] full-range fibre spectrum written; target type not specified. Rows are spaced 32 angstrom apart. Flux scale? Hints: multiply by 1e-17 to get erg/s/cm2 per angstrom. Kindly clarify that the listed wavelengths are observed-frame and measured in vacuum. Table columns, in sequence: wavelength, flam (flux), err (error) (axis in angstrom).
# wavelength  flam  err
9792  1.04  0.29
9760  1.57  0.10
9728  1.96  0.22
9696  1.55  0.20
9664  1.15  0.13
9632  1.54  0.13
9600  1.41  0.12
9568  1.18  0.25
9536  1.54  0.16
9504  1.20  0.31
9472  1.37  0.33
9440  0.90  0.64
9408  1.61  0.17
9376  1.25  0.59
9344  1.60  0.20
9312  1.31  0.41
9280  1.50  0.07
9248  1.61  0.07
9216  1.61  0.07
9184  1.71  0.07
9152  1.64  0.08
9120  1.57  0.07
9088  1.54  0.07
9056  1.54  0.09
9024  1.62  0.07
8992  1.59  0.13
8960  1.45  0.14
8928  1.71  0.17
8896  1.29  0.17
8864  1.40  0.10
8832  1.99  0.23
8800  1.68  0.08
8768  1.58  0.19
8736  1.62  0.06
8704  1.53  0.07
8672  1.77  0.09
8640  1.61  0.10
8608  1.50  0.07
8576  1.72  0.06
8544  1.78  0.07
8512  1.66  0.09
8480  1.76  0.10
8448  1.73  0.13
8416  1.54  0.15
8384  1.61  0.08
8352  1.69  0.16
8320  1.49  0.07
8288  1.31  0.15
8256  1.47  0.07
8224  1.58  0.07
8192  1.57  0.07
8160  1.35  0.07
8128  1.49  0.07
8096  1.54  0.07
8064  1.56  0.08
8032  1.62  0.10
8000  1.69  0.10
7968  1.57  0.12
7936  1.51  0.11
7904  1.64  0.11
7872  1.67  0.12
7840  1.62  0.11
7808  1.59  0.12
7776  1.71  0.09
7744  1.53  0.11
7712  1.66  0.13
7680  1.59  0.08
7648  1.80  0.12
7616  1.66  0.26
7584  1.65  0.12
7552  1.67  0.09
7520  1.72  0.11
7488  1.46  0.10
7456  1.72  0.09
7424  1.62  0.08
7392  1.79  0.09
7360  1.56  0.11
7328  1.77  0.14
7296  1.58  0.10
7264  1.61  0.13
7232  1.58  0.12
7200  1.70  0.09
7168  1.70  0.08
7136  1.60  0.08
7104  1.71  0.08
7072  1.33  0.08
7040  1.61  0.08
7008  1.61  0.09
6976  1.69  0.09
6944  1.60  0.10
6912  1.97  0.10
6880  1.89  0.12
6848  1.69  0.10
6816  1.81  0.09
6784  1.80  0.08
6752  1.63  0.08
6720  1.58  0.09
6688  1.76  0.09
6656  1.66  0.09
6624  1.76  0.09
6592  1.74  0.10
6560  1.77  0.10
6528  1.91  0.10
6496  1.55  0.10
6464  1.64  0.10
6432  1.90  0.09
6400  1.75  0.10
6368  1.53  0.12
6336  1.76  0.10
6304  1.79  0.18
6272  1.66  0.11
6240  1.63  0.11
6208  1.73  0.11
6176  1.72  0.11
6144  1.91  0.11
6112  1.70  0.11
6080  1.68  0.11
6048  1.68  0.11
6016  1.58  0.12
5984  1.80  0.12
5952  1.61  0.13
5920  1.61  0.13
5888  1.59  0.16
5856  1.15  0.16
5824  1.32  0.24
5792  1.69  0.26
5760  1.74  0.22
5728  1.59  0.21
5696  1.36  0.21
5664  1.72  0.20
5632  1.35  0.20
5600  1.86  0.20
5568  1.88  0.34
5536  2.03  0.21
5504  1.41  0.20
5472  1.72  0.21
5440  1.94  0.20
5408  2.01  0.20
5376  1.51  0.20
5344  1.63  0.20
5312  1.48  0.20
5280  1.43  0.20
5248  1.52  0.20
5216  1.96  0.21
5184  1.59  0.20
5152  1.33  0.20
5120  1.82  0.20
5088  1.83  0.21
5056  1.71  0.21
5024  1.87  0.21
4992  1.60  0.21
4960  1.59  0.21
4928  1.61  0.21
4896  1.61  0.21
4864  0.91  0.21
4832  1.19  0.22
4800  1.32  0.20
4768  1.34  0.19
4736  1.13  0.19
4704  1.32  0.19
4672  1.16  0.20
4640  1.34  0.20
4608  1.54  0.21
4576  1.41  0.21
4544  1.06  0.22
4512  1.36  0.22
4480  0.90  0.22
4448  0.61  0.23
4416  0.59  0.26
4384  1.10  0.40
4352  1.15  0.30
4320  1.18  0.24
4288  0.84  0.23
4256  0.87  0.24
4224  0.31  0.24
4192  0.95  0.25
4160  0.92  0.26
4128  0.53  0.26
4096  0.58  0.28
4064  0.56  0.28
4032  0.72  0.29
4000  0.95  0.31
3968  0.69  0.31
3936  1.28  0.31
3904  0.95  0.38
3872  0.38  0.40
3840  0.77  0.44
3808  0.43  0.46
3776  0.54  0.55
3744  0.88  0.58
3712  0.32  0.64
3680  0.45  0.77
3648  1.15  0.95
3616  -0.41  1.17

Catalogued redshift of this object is 0.13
